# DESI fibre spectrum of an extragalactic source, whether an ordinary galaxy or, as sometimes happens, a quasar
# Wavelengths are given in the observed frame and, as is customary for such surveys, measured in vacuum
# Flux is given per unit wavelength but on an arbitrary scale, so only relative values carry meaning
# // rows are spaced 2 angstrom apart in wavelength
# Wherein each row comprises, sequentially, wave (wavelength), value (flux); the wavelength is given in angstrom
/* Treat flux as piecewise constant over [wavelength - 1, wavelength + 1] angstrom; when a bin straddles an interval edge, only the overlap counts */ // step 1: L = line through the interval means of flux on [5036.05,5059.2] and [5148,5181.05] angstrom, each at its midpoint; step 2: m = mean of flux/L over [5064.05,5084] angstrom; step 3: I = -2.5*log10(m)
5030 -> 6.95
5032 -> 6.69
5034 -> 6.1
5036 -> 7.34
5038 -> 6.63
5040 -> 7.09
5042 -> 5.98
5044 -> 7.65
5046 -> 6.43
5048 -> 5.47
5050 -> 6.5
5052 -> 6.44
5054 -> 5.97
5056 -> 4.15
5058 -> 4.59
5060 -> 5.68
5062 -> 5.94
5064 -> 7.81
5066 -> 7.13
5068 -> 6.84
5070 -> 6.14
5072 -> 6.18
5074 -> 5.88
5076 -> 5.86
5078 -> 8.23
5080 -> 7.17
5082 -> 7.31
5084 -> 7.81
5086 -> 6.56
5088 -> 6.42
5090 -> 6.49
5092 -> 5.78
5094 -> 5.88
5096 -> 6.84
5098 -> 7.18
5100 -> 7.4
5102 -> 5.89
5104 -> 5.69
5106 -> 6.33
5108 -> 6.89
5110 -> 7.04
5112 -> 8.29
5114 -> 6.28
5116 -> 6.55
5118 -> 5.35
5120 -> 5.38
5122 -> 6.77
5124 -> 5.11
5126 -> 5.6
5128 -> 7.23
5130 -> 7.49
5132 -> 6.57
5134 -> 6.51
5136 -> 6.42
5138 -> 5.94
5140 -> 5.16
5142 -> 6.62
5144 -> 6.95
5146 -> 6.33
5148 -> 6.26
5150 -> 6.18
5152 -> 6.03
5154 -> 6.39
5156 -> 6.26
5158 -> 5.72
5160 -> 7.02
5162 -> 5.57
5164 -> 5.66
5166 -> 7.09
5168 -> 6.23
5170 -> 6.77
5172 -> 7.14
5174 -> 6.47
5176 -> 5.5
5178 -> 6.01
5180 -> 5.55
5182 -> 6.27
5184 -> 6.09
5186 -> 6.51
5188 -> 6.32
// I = -0.12 mag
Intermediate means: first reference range 6.13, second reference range 6.23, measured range 6.85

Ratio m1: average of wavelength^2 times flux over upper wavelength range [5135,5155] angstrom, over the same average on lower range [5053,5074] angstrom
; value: 1.1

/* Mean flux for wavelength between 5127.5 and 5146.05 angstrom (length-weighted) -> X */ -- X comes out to 6.51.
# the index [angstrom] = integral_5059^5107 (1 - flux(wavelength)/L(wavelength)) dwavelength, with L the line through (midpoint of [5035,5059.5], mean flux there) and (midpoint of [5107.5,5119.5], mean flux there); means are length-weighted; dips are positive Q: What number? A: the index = -1.2 angstrom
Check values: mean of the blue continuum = 6.18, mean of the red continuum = 6.67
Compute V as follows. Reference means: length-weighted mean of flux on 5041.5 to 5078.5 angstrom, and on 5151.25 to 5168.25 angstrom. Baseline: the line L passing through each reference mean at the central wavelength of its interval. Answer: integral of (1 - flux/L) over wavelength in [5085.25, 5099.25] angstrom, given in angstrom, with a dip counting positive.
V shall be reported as -0.5 angstrom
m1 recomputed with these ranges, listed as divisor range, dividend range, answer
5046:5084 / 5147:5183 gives 1.02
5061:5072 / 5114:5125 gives 0.89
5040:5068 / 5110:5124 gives 1.06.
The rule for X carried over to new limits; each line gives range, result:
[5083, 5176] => 6.41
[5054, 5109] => 6.44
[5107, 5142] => 6.39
